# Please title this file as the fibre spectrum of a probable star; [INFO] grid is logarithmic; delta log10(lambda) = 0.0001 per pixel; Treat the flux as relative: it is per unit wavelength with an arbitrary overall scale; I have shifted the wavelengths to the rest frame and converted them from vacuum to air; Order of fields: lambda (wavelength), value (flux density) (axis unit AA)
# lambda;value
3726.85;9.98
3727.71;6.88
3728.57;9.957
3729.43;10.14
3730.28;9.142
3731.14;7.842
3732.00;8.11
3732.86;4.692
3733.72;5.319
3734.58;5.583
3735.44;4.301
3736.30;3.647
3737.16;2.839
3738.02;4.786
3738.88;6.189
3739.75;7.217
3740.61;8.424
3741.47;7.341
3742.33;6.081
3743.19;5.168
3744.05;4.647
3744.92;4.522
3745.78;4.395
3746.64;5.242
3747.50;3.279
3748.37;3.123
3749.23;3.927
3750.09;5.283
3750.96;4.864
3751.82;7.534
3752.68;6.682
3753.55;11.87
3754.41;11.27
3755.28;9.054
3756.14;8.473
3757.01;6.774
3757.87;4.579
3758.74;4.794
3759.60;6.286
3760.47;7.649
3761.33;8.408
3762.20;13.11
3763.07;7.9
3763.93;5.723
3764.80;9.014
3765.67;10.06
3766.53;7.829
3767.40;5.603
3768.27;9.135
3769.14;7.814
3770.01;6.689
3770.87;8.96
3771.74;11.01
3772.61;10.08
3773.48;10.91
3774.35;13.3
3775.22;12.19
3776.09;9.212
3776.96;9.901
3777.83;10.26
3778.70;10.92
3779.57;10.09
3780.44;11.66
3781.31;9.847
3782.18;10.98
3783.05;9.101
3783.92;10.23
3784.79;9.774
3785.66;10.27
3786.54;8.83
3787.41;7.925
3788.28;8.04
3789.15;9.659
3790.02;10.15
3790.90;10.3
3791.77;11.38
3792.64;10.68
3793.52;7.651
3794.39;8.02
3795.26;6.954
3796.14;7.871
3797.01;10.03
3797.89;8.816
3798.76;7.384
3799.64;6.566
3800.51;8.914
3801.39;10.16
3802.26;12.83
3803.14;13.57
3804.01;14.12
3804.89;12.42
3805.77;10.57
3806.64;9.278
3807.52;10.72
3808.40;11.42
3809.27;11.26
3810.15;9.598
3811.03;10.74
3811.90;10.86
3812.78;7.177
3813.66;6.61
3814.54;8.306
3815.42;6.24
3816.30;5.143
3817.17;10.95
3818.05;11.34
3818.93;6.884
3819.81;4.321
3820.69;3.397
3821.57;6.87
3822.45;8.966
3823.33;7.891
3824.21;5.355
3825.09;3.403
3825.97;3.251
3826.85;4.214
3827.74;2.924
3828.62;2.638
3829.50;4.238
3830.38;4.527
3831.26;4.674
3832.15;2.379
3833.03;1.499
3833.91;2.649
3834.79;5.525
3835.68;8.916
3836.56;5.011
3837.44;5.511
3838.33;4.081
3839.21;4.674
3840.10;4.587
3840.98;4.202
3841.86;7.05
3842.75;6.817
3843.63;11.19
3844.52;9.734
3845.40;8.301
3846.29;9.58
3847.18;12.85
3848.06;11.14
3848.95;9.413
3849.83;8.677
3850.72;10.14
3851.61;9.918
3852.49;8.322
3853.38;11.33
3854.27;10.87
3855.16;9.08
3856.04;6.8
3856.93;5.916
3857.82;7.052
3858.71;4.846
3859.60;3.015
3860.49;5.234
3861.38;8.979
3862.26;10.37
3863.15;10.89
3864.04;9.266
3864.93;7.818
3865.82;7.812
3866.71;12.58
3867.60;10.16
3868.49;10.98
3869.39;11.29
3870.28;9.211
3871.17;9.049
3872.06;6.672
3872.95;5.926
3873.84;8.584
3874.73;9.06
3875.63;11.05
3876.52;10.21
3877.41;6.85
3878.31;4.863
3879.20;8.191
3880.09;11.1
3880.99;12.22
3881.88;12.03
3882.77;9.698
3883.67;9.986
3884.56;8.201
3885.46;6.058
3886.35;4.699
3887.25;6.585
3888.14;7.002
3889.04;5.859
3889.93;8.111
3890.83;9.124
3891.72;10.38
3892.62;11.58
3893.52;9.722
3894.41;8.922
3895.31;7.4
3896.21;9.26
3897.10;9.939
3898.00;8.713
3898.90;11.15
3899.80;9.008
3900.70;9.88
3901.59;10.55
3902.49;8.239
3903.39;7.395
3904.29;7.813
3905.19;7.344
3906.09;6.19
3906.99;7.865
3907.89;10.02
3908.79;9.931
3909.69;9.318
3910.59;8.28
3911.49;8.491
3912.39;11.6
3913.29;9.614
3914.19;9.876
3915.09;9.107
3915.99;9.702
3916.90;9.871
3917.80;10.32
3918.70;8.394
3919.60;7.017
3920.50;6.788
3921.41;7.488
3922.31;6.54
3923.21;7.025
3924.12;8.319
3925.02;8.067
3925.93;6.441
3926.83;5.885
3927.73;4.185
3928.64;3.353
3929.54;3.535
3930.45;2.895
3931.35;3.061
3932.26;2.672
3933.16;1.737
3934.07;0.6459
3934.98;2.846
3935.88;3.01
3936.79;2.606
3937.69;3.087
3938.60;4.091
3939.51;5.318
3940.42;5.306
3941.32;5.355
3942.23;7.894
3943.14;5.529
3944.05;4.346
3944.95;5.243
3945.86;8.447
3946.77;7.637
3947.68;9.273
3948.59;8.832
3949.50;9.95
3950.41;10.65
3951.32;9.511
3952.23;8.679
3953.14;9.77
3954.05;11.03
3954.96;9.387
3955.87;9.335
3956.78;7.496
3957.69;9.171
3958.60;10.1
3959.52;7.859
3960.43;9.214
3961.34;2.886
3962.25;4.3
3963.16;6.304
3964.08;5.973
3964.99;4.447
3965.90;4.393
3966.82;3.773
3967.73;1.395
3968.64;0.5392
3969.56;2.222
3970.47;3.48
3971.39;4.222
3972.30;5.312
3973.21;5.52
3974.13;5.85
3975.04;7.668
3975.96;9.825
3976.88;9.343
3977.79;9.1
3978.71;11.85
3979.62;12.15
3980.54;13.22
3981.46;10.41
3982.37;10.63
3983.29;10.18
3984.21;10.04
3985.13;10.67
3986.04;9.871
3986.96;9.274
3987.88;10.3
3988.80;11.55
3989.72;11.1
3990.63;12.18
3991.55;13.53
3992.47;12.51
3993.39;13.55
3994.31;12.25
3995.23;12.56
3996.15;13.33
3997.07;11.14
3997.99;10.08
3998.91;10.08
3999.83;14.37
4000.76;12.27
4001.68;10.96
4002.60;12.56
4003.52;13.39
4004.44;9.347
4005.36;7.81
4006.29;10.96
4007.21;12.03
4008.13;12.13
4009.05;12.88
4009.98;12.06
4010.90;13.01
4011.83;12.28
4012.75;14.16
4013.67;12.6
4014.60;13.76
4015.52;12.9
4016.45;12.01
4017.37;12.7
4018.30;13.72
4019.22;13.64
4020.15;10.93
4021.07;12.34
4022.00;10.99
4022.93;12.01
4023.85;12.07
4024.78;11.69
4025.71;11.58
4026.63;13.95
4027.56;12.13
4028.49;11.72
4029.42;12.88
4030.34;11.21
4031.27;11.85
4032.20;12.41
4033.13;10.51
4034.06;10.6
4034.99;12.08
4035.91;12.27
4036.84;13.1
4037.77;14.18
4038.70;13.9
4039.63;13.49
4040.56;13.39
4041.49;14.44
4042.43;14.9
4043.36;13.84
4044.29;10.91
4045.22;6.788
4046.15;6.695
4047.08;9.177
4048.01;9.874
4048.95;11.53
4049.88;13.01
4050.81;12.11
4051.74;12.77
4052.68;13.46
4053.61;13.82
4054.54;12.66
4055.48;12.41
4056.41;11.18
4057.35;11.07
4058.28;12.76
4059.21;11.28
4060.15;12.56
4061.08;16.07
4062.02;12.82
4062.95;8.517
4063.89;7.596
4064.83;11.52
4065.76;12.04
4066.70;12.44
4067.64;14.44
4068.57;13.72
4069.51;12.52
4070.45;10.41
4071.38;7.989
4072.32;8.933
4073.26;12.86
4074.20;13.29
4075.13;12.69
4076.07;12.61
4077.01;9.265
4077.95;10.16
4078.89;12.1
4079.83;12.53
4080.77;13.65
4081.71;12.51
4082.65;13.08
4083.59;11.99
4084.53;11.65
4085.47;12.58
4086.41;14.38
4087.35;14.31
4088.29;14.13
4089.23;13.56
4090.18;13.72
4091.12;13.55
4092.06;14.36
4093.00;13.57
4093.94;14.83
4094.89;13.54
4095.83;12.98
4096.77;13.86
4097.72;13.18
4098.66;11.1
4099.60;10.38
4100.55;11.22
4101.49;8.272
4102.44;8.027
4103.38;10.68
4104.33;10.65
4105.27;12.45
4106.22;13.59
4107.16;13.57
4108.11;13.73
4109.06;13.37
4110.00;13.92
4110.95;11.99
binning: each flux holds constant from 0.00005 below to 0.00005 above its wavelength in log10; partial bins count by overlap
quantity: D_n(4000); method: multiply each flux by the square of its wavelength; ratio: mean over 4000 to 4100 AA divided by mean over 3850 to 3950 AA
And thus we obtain 1.7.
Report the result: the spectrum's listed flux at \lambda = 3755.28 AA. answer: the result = 9.054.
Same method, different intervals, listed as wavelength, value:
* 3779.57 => 10.09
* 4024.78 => 11.69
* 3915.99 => 9.702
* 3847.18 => 12.85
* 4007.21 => 12.03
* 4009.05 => 12.88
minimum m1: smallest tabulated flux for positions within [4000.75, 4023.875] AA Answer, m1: 7.81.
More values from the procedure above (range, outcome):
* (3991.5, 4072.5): 6.695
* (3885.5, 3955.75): 0.6459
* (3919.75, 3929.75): 3.353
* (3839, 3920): 3.015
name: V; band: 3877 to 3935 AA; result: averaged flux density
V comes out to 7.8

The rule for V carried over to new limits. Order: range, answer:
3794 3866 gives 7.72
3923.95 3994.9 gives 7.24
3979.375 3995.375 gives 11.4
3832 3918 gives 8.41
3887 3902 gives 9.04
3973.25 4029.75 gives 11.6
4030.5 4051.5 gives 11.9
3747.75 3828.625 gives 8.56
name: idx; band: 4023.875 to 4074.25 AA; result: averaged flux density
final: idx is 11.9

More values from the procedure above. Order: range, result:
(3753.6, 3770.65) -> 8.01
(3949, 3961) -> 9.33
